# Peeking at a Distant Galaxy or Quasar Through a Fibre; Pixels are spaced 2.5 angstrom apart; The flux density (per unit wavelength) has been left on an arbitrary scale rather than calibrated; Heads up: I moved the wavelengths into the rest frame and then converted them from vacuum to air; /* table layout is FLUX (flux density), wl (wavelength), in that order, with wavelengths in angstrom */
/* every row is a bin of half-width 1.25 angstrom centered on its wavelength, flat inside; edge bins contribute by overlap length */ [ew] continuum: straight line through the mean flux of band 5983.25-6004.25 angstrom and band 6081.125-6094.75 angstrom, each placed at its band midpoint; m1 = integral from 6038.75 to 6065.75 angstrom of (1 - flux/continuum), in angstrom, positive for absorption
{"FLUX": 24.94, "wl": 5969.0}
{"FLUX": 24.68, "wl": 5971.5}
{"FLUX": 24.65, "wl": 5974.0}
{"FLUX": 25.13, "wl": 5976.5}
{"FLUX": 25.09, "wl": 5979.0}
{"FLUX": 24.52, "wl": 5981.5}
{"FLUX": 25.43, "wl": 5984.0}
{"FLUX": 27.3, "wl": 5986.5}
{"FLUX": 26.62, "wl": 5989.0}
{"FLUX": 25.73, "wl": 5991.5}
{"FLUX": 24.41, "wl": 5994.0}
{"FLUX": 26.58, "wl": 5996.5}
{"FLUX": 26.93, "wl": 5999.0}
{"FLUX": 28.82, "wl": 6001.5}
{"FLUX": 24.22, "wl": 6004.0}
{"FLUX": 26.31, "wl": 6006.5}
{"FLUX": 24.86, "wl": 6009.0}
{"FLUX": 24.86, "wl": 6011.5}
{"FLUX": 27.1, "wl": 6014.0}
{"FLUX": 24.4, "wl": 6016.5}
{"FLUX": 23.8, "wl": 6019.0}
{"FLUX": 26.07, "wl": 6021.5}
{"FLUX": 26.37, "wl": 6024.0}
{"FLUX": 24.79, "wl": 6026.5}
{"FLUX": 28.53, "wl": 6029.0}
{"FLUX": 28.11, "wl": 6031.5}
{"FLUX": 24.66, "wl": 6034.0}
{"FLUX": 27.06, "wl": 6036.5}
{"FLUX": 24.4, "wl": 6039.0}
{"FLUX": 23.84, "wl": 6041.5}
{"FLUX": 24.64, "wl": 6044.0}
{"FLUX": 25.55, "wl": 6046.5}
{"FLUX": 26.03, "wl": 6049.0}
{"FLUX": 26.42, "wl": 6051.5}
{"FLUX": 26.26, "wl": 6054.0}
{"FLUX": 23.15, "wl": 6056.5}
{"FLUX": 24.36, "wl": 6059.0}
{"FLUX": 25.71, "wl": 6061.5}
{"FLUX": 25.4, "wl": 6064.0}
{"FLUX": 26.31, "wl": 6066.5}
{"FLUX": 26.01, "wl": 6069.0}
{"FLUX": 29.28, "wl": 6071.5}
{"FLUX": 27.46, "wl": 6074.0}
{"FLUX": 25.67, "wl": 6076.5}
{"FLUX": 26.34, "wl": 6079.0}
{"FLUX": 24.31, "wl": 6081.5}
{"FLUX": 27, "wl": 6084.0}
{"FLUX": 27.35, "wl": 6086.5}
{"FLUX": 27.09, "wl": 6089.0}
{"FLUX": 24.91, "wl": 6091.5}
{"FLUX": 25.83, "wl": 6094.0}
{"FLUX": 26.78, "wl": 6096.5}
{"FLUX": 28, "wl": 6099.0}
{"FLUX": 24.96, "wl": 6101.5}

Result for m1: 1.2 angstrom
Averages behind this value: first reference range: 26.3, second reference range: 26.2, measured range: 25.1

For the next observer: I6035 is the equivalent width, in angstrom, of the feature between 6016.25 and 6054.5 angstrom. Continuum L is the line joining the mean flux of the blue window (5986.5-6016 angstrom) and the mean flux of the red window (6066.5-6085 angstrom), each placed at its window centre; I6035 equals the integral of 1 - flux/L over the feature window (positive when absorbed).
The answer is 0.8 angstrom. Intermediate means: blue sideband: 26.1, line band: 25.7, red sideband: 26.6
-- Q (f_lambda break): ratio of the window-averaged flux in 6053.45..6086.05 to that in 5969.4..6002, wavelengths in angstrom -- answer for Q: 1.0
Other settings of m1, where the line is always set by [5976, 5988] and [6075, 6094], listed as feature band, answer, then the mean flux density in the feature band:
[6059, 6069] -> 0.1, 25.7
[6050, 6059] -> 0.3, 25.2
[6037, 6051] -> 0.4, 25.1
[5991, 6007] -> -0.3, 26.2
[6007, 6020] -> 0.3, 25.1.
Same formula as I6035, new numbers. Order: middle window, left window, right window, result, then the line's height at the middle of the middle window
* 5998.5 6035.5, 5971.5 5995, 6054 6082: -0.6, 25.6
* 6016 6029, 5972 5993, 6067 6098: 0.2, 25.9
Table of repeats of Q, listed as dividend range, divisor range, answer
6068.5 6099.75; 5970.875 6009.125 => 1.03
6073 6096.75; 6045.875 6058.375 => 1.03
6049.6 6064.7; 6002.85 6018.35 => 1.00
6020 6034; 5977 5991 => 1.03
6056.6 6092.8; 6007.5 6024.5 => 1.03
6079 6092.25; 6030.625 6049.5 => 1.03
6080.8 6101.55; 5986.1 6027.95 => 1.02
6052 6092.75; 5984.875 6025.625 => 1.01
